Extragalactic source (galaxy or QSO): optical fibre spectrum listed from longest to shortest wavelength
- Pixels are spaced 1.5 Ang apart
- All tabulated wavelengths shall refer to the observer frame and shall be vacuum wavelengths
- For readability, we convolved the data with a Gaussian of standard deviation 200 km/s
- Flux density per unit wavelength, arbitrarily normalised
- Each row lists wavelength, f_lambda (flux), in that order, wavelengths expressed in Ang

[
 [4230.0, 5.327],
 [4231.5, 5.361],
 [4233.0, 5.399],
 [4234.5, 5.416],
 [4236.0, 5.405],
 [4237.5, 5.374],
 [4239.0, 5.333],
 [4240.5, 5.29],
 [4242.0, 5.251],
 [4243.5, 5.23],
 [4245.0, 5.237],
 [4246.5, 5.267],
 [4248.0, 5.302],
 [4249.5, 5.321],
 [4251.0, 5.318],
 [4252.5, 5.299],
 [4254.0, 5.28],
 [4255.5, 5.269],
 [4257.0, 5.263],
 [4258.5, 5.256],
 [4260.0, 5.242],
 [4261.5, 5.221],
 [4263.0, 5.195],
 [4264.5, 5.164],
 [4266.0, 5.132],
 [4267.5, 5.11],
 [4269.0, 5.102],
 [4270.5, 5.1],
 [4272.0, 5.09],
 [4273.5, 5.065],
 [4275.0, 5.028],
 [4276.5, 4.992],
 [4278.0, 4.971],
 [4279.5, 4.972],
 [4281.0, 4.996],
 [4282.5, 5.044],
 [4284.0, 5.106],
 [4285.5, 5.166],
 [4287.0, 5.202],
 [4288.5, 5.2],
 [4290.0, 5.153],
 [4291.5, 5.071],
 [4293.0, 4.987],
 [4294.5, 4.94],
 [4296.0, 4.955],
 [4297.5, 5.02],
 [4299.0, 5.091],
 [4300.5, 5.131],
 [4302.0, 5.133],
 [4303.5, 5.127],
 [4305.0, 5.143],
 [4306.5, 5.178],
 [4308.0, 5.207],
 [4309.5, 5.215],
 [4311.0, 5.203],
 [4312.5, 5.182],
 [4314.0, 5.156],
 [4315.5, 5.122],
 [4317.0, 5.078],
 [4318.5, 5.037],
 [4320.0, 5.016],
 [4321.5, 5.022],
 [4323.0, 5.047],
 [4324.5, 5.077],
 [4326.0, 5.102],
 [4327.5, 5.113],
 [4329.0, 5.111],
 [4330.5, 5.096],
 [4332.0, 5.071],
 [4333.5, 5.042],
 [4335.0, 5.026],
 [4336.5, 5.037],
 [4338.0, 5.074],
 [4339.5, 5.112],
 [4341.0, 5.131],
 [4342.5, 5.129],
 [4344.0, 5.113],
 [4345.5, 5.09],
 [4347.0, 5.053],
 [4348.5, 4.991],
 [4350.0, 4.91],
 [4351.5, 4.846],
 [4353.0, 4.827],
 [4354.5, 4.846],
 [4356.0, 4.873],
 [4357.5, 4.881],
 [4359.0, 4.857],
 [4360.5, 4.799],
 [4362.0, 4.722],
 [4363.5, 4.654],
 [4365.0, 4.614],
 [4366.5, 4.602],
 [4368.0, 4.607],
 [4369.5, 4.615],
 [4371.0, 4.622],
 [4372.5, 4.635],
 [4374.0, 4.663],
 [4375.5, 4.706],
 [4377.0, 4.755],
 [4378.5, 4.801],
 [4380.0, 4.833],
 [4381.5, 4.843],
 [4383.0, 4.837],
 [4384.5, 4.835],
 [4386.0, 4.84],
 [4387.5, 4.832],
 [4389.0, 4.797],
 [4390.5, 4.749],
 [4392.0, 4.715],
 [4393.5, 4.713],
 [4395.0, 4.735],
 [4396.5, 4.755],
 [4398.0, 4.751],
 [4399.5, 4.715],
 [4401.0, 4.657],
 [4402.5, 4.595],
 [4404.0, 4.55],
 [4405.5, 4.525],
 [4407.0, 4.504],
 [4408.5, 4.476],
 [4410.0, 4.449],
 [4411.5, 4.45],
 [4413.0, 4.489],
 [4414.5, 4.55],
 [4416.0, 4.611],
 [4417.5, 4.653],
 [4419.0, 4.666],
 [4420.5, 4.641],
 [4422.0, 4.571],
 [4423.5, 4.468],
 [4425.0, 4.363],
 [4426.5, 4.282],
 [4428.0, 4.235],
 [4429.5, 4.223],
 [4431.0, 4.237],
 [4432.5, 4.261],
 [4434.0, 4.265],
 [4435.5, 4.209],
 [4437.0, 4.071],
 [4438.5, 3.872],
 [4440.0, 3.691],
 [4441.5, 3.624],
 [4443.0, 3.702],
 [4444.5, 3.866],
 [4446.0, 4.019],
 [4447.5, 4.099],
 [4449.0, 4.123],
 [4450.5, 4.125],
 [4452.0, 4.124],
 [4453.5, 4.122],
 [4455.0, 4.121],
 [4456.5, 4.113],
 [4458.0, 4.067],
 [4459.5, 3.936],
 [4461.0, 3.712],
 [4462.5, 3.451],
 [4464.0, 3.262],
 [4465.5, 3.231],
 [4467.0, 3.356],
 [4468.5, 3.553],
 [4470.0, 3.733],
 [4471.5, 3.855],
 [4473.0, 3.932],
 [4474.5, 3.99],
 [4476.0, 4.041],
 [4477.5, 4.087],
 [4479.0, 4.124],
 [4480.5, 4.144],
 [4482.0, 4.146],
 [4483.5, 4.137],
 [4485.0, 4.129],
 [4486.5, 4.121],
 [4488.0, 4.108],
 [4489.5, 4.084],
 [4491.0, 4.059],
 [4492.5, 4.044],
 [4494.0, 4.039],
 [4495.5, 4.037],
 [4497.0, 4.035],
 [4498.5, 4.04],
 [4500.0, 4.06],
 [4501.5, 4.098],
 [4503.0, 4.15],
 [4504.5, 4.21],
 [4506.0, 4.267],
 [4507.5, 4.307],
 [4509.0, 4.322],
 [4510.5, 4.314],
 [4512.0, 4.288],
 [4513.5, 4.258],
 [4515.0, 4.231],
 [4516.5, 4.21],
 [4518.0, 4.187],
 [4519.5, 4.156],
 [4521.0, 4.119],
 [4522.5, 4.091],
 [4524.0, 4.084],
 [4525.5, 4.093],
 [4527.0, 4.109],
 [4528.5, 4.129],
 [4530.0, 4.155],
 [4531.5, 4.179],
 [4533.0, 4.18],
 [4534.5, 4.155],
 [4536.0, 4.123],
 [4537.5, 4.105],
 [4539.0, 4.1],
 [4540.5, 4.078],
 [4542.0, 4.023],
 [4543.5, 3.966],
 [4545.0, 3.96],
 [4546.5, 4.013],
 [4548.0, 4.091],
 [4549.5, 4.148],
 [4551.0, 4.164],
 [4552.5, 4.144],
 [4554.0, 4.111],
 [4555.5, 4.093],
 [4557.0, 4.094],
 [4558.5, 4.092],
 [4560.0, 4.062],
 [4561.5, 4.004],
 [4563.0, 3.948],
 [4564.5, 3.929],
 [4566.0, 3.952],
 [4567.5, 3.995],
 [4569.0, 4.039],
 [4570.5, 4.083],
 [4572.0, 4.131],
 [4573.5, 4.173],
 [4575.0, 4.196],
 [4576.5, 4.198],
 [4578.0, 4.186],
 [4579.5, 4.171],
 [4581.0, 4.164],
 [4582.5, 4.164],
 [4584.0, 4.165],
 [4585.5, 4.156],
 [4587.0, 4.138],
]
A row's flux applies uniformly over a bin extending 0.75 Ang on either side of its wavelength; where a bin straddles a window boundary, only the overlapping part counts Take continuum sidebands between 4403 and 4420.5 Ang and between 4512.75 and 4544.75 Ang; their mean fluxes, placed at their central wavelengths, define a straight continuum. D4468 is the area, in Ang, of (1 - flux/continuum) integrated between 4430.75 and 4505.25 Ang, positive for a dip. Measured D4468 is 6.37 Ang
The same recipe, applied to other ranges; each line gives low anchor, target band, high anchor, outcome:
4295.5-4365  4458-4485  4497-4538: 3.43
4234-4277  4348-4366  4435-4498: -0.81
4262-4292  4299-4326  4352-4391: -0.83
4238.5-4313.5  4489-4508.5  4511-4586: 0.86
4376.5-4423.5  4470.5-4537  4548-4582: 2.78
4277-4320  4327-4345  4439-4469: -1.13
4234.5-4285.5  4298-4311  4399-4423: -0.38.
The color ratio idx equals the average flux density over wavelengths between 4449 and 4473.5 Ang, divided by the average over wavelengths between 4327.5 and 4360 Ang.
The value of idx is 0.76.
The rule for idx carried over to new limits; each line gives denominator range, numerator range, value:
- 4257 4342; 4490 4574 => 0.81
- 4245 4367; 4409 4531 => 0.81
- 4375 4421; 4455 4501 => 0.84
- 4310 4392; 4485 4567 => 0.84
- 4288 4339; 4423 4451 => 0.80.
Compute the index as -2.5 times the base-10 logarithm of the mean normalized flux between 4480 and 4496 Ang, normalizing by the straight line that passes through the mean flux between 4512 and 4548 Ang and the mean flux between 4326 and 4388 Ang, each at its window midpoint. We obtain 0.05 mag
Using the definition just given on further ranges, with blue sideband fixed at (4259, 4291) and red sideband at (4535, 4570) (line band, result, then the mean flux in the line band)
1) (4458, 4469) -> 0.24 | 3.54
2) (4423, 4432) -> 0.06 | 4.3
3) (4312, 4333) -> -0.03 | 5.09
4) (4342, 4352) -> -0.04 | 5.02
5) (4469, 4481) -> 0.10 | 3.98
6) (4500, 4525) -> 0.00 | 4.2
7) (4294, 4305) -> -0.01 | 5.07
